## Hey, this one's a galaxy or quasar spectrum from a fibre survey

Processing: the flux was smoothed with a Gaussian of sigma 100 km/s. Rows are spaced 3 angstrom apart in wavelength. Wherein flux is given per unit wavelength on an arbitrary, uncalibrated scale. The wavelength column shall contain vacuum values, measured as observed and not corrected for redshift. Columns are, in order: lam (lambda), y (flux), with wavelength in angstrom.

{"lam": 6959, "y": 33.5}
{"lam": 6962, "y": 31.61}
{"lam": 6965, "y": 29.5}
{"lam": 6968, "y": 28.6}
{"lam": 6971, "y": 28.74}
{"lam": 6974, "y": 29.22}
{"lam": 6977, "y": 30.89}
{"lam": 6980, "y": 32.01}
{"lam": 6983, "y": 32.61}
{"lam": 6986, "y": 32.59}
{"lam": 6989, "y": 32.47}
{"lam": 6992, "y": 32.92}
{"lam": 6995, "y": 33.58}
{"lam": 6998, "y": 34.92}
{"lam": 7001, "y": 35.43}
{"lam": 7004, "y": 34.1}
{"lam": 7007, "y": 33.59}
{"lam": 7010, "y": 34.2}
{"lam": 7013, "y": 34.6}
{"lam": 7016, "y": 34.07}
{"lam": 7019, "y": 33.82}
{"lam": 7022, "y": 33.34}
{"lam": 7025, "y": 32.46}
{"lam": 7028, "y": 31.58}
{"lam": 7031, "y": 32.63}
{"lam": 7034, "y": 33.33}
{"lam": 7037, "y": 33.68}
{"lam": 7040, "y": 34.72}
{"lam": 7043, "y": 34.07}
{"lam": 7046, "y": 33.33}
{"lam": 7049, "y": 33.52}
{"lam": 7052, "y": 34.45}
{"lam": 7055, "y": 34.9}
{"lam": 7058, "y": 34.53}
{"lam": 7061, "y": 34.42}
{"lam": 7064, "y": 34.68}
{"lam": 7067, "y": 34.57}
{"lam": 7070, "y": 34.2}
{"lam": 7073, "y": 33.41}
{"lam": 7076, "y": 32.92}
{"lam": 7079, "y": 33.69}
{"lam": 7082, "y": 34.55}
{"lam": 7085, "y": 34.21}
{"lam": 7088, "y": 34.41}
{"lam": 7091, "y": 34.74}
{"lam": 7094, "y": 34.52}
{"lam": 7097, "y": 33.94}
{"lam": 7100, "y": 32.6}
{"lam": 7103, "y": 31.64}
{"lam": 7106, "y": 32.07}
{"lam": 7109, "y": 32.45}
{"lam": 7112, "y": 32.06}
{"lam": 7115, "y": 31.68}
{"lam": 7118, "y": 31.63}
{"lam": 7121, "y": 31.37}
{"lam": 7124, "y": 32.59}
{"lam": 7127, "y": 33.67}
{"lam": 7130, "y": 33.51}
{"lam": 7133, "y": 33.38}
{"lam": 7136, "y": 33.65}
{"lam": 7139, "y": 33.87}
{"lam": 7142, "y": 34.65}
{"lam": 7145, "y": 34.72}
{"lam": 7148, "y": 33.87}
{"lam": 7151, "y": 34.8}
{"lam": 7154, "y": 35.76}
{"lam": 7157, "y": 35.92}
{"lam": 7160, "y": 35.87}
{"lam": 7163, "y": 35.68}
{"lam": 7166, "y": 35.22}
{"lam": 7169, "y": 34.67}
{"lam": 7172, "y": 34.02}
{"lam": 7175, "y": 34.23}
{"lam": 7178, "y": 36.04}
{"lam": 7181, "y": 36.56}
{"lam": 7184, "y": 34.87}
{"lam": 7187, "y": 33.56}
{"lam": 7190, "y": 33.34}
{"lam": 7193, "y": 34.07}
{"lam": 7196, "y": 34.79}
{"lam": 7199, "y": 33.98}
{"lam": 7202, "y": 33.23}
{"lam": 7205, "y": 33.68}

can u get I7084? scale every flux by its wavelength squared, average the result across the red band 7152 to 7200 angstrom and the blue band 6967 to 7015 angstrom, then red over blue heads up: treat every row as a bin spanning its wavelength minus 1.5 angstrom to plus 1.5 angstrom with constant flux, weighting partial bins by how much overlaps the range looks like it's 1.1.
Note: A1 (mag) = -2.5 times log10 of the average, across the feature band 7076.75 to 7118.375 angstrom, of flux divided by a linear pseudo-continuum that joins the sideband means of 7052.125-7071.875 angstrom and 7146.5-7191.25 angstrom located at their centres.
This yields 0.05 mag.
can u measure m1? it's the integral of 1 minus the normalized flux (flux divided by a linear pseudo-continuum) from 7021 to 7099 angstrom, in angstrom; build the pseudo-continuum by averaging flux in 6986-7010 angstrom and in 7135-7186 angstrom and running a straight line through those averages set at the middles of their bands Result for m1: 0.85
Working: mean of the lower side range 33.8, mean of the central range 33.9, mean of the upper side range 35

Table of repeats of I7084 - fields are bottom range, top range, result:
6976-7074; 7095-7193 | 1.04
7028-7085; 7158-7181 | 1.07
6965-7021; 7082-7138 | 1.05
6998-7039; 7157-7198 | 1.08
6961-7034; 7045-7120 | 1.06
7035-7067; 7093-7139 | 0.97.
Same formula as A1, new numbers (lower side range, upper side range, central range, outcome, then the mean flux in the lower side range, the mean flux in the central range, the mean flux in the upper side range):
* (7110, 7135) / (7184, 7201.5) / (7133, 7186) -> -0.052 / 32.5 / 34.9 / 34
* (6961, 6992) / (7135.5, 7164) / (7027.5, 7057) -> -0.042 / 30.9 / 33.7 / 34.9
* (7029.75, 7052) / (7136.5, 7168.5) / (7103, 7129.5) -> 0.076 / 33.7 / 32.2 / 35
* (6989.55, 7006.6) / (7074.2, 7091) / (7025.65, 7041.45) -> 0.029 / 34.1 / 33.1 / 34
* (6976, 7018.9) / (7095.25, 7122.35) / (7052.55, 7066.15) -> -0.060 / 33.5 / 34.6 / 32.2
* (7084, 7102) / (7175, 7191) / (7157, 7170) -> -0.024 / 34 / 35.5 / 34.9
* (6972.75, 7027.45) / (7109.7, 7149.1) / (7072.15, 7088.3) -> -0.023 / 33.1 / 33.8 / 33.1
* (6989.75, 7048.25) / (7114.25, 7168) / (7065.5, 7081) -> 0.002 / 33.7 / 33.8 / 34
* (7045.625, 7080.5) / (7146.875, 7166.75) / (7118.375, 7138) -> 0.063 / 34.1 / 33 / 35.3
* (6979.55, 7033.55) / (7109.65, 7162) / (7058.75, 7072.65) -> -0.027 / 33.4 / 34.4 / 33.7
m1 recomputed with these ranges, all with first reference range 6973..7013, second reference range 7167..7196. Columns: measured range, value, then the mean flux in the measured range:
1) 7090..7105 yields 0.23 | 33.4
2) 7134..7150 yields 0.07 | 34.1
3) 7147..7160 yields -0.32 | 35.2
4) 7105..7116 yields 0.63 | 32.1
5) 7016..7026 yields -0.02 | 33.4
